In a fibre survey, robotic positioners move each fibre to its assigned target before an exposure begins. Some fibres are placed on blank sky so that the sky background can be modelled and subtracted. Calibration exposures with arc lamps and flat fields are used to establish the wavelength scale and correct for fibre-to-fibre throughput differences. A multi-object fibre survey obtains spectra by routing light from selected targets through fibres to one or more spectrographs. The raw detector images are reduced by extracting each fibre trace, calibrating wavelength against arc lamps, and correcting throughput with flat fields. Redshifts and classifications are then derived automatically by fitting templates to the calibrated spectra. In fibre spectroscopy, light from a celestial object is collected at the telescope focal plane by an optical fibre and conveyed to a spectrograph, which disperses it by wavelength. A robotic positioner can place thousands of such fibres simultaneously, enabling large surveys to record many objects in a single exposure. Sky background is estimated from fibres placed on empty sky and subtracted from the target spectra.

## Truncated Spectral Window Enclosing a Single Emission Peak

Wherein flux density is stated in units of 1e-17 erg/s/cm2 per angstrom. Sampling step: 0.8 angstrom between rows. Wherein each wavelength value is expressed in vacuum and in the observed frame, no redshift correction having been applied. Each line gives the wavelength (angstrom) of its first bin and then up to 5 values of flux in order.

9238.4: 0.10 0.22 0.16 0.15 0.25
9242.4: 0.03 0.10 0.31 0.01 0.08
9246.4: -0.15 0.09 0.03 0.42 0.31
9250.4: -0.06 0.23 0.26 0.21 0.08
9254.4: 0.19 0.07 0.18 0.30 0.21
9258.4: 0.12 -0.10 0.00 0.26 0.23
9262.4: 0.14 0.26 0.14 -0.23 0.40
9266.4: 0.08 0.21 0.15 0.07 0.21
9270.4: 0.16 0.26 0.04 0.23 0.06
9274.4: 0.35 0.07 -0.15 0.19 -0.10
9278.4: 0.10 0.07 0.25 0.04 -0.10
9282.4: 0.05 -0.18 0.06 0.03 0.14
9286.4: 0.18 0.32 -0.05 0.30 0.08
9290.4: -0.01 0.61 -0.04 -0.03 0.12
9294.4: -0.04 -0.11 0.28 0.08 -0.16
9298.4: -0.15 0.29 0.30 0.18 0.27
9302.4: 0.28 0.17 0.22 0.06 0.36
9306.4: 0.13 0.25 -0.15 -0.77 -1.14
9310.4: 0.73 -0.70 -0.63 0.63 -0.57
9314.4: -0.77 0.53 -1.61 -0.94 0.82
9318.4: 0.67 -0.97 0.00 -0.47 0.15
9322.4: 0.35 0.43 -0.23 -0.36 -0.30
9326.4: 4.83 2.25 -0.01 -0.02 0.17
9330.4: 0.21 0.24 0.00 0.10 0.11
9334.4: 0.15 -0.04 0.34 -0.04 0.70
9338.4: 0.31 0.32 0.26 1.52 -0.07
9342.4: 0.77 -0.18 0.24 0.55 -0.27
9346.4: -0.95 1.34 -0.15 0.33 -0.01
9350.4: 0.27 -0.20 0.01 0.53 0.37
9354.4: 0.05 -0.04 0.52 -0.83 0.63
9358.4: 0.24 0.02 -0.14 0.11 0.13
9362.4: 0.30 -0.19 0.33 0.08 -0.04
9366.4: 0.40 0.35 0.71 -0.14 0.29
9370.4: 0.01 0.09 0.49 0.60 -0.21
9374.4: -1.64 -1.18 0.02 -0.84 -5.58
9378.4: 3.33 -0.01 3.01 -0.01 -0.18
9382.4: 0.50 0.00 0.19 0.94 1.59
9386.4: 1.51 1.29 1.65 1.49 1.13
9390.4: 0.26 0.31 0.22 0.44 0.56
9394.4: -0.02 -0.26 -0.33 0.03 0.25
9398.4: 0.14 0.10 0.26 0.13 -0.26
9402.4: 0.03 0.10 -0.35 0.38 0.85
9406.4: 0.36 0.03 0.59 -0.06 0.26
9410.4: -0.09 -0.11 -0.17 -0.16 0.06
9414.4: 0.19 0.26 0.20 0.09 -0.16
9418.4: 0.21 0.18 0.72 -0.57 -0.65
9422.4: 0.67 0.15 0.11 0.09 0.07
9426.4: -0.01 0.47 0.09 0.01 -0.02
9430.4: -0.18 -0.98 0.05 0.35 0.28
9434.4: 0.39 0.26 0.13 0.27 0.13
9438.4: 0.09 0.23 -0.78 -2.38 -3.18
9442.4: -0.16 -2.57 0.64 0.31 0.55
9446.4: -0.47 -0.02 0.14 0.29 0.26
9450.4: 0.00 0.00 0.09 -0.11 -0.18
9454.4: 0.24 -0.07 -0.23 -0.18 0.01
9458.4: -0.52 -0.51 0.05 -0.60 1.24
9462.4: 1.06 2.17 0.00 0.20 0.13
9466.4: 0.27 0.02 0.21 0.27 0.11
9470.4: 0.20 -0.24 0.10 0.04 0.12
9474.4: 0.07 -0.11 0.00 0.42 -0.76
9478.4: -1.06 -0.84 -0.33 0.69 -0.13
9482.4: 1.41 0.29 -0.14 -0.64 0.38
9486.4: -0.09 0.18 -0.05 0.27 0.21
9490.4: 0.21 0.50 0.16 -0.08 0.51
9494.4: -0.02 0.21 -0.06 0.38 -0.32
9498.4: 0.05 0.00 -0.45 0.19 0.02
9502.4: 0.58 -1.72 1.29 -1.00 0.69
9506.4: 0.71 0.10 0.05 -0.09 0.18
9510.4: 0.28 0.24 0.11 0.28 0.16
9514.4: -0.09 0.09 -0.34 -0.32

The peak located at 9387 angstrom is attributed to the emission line H-beta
